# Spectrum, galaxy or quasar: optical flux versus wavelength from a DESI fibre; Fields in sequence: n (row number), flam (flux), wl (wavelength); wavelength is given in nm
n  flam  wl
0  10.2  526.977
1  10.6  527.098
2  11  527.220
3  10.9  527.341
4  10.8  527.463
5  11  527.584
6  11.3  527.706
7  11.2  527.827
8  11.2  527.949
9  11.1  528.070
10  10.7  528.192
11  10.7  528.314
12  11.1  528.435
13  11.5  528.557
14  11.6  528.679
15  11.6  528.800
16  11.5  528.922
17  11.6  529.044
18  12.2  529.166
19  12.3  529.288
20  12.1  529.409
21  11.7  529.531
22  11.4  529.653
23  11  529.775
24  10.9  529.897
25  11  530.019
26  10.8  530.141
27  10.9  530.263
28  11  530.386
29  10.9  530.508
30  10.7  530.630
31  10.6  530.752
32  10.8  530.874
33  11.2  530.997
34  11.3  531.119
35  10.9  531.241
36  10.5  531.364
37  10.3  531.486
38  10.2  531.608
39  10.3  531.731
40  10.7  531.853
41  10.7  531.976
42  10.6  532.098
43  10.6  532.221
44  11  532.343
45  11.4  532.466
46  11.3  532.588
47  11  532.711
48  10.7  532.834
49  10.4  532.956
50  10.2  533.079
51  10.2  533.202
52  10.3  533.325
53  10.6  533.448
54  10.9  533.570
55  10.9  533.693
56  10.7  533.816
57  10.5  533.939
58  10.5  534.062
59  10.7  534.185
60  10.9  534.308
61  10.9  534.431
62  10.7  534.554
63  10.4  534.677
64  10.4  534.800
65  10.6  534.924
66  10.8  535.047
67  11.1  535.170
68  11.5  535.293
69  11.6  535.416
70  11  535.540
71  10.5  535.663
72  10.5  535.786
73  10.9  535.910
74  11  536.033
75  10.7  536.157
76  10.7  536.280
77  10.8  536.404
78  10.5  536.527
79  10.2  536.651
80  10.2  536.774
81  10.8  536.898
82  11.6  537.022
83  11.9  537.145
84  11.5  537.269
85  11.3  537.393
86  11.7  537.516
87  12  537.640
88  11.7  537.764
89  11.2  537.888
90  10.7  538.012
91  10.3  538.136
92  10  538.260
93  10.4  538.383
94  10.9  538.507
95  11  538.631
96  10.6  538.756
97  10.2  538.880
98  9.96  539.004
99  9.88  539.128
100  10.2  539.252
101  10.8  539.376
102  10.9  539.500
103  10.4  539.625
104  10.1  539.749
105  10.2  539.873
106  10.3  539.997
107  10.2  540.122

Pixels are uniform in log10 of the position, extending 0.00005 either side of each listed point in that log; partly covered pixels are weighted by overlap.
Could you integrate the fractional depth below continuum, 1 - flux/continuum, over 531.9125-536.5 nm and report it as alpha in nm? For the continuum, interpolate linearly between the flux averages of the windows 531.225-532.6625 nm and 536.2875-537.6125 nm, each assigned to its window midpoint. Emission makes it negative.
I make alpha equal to 0.04 nm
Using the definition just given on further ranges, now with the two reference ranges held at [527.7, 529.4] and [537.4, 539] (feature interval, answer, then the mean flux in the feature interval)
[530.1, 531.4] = 0.05 nm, 10.9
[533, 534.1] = 0.06 nm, 10.5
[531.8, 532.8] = 0.03 nm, 10.9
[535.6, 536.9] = 0.04 nm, 10.6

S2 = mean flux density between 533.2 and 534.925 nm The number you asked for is 10.6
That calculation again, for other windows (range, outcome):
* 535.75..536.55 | 10.7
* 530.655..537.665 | 10.8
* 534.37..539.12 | 10.9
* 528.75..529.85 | 11.7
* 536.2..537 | 10.6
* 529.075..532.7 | 11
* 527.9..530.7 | 11.3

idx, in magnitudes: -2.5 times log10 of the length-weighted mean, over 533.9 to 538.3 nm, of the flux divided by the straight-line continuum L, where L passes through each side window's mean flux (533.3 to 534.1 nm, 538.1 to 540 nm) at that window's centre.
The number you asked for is -0.04 mag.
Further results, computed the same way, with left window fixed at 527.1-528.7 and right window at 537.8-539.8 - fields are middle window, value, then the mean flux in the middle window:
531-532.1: 0.02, 10.6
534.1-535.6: -0.02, 10.9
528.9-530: -0.06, 11.6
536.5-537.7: -0.06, 11.2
